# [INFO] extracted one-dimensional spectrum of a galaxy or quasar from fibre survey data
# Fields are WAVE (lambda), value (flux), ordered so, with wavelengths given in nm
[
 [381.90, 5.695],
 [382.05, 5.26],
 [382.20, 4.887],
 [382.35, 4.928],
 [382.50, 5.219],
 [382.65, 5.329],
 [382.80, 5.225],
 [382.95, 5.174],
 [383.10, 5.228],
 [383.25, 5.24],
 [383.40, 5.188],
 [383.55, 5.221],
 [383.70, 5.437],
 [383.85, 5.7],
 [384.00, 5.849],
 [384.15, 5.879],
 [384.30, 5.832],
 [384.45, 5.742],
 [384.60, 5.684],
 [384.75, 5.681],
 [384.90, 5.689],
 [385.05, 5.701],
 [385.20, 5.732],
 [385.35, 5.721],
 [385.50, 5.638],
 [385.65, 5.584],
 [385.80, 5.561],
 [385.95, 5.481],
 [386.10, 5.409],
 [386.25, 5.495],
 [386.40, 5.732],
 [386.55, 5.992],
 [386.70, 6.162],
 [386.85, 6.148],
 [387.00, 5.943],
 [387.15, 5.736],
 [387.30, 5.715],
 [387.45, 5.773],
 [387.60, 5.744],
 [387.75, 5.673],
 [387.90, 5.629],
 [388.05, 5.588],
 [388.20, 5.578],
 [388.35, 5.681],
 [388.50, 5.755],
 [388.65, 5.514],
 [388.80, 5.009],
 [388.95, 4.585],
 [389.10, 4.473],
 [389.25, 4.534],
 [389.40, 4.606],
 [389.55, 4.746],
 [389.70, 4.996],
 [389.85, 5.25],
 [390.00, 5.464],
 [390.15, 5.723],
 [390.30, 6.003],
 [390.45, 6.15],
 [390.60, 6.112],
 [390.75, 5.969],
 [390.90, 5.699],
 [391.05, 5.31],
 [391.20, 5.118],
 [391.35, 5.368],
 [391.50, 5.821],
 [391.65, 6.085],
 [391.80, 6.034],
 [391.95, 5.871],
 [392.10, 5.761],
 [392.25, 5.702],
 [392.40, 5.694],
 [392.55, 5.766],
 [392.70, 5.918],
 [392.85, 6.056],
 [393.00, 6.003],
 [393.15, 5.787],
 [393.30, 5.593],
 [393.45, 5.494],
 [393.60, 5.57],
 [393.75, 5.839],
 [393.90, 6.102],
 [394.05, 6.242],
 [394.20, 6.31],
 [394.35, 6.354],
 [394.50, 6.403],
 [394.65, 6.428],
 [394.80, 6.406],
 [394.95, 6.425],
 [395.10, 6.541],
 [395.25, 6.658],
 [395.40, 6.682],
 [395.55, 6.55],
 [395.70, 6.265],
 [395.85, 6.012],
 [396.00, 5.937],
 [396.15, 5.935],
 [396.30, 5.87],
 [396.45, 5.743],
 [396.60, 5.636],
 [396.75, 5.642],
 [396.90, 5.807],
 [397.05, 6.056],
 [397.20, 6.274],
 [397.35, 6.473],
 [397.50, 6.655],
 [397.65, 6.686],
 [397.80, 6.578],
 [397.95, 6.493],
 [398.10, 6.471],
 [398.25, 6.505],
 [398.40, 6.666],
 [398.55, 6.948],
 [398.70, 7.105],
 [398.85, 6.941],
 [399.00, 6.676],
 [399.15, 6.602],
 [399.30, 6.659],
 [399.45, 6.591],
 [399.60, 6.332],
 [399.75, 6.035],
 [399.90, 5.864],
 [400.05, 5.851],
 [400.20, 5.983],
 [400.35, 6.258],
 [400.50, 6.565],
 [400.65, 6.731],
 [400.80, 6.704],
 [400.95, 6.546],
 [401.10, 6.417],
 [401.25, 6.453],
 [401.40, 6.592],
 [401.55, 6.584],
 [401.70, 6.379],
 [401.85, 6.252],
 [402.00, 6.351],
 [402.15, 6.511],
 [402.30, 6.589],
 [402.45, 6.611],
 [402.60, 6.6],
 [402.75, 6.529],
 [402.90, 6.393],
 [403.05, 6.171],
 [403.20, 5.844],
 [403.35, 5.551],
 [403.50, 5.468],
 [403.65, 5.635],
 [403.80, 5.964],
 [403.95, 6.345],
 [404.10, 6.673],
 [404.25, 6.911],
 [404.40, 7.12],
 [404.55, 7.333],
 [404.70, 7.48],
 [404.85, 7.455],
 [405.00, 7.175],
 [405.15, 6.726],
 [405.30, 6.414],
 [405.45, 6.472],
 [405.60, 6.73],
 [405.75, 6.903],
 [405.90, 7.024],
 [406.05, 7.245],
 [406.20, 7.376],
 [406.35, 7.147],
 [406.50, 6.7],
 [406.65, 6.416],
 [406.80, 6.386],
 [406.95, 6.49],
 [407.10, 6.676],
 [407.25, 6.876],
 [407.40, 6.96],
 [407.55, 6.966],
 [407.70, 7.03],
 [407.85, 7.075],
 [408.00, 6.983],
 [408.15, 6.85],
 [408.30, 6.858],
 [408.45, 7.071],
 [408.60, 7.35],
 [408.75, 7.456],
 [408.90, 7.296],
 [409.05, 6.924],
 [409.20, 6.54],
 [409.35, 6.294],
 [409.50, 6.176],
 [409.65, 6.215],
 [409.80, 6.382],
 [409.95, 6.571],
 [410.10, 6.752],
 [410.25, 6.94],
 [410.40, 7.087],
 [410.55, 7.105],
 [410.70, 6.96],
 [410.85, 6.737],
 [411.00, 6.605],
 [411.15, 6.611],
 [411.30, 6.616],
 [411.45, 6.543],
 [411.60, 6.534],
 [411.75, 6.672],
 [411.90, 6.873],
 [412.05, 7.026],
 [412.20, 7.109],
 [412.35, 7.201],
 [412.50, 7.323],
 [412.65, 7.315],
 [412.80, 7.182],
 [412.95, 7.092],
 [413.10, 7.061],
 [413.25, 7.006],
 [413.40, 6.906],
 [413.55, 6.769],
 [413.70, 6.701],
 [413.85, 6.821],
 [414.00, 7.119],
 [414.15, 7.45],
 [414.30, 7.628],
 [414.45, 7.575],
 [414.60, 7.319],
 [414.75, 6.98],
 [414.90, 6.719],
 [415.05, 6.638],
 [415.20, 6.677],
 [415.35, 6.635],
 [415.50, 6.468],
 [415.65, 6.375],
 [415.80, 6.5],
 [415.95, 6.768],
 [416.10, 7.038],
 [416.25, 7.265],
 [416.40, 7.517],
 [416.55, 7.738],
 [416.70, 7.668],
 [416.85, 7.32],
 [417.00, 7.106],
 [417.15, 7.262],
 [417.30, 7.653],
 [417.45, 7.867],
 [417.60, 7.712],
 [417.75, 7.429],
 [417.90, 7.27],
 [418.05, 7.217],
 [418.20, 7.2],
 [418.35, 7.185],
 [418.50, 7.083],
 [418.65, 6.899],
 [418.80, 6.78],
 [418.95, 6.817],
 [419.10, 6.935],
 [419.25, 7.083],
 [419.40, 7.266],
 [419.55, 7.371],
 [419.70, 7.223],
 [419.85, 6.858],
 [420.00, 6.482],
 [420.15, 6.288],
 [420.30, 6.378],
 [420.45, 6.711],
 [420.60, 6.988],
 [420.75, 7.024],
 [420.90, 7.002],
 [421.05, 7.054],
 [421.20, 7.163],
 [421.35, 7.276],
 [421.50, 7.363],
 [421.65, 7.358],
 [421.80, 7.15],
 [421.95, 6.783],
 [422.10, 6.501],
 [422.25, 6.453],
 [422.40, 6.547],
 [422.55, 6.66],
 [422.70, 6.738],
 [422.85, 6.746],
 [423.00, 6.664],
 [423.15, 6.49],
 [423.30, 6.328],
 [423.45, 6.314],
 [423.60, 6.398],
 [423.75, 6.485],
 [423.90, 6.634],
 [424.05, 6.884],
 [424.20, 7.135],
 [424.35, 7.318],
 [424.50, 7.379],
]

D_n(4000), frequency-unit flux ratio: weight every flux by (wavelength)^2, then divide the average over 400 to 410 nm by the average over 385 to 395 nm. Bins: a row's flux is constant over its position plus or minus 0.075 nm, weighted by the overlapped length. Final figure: 1.26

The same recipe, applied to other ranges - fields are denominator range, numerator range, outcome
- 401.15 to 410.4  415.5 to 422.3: 1.13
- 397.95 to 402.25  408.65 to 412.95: 1.11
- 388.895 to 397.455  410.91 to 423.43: 1.35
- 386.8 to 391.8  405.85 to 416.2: 1.39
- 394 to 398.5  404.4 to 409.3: 1.16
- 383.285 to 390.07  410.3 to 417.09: 1.45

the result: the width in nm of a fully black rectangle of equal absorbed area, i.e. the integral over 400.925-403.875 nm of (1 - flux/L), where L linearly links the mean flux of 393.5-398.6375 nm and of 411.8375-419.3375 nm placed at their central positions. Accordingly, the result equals 0.12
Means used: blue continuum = 6.27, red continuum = 7.11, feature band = 6.27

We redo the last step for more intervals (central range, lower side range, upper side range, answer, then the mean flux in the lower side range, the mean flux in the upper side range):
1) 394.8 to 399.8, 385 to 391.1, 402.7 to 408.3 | -0.184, 5.54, 6.69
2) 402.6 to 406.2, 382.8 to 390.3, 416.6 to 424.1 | -0.188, 5.5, 6.96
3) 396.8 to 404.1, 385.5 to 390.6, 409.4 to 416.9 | -0.210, 5.51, 6.92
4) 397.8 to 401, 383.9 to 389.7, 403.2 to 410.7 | -0.101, 5.55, 6.76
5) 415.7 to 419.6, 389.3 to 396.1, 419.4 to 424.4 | -0.317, 5.88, 6.82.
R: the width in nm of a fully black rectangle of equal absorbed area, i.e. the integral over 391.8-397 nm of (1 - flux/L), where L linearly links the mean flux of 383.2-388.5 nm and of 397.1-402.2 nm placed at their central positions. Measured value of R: 0.13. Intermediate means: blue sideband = 5.68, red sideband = 6.49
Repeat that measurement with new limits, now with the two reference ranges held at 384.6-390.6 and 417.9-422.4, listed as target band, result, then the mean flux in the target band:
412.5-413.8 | -0.071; 7.02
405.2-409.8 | -0.299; 6.82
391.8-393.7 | -0.006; 5.78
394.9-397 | -0.077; 6.12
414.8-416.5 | -0.009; 6.8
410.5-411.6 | -0.026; 6.72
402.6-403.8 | 0.045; 5.98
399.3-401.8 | -0.111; 6.38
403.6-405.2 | -0.140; 6.82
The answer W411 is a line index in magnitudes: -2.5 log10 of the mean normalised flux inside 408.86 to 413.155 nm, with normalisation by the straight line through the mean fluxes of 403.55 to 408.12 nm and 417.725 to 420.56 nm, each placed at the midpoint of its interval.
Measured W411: 0.010 mag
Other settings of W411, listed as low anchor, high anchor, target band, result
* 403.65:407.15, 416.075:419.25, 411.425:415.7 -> 0.02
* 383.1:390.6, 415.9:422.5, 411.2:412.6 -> -0.02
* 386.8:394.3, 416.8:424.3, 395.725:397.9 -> -0.04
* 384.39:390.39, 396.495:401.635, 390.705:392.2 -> 0.03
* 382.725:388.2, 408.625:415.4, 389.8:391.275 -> 0.04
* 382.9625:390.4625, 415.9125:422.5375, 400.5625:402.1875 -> -0.05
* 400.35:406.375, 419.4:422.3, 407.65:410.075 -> -0.02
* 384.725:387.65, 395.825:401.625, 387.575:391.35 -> 0.10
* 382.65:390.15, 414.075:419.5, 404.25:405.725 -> -0.08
